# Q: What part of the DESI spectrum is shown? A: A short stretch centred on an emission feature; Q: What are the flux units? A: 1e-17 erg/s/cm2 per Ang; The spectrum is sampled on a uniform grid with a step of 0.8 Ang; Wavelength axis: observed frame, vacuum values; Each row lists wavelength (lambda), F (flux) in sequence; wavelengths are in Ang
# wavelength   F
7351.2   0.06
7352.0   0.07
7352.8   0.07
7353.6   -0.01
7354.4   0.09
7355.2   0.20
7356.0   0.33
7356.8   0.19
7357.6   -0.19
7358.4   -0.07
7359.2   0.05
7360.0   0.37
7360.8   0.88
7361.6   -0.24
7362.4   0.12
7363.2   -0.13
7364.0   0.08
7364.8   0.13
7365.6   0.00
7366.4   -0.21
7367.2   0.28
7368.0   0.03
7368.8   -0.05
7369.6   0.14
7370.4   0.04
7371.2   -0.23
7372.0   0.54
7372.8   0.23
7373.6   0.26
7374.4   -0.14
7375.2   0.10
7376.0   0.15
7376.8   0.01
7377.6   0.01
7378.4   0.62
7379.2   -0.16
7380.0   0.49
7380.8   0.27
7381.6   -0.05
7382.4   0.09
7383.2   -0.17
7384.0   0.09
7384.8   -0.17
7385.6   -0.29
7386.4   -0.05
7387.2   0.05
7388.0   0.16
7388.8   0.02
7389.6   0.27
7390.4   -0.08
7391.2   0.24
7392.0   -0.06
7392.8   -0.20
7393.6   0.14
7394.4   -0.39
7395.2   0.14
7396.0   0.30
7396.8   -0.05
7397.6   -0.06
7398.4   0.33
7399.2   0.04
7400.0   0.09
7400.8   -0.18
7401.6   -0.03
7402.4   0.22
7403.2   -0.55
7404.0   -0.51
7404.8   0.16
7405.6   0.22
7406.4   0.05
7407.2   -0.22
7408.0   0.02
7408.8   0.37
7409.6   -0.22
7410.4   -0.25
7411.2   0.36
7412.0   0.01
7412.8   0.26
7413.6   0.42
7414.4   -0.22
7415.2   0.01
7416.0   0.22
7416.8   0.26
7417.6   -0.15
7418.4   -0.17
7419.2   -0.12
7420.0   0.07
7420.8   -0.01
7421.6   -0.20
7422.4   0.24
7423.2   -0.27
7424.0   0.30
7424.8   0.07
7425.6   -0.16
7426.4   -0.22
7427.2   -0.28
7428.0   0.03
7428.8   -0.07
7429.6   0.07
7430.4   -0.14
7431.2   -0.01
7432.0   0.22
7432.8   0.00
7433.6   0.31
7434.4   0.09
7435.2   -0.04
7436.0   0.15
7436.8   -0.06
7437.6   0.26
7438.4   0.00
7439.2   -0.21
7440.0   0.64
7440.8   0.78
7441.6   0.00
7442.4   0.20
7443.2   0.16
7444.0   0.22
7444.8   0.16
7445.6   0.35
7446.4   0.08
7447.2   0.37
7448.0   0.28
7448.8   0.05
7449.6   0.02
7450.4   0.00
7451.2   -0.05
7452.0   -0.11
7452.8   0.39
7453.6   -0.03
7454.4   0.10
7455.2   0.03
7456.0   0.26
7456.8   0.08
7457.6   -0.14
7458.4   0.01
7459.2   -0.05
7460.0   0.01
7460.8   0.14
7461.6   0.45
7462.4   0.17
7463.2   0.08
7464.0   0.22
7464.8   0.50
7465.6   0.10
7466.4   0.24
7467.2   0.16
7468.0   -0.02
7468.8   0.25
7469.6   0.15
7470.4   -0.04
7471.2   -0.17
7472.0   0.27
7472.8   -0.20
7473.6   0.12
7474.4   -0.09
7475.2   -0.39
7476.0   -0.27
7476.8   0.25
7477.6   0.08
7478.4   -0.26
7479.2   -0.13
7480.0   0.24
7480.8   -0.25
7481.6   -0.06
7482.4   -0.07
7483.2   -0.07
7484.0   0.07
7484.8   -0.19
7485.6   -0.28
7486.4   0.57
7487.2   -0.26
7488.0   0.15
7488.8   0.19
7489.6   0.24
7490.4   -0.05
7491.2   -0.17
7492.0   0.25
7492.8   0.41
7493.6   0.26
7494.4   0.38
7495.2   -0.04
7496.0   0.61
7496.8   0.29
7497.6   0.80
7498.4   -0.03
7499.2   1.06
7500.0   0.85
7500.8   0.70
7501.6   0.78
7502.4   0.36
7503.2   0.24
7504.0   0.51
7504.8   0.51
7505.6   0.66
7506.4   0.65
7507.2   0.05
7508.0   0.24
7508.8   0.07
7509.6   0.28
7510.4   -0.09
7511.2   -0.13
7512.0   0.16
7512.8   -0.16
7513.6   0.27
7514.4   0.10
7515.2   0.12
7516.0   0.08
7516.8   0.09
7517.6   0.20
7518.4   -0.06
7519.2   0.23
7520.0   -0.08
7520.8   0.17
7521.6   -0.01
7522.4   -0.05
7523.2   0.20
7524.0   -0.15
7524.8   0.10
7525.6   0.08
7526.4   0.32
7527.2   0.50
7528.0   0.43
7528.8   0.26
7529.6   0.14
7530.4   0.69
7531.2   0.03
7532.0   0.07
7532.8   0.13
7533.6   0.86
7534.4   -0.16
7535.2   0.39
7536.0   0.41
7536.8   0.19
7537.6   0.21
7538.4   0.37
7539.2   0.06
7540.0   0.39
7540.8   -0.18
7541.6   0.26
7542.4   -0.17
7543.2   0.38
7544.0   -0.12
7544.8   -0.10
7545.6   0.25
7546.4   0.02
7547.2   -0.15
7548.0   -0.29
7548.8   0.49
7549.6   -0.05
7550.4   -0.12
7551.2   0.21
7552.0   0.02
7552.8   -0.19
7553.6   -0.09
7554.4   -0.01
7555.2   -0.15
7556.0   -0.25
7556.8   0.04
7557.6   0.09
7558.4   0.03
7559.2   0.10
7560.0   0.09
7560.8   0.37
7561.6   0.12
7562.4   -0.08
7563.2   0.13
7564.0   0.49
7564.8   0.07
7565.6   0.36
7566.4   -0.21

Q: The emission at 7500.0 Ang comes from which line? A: [O II] 3727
